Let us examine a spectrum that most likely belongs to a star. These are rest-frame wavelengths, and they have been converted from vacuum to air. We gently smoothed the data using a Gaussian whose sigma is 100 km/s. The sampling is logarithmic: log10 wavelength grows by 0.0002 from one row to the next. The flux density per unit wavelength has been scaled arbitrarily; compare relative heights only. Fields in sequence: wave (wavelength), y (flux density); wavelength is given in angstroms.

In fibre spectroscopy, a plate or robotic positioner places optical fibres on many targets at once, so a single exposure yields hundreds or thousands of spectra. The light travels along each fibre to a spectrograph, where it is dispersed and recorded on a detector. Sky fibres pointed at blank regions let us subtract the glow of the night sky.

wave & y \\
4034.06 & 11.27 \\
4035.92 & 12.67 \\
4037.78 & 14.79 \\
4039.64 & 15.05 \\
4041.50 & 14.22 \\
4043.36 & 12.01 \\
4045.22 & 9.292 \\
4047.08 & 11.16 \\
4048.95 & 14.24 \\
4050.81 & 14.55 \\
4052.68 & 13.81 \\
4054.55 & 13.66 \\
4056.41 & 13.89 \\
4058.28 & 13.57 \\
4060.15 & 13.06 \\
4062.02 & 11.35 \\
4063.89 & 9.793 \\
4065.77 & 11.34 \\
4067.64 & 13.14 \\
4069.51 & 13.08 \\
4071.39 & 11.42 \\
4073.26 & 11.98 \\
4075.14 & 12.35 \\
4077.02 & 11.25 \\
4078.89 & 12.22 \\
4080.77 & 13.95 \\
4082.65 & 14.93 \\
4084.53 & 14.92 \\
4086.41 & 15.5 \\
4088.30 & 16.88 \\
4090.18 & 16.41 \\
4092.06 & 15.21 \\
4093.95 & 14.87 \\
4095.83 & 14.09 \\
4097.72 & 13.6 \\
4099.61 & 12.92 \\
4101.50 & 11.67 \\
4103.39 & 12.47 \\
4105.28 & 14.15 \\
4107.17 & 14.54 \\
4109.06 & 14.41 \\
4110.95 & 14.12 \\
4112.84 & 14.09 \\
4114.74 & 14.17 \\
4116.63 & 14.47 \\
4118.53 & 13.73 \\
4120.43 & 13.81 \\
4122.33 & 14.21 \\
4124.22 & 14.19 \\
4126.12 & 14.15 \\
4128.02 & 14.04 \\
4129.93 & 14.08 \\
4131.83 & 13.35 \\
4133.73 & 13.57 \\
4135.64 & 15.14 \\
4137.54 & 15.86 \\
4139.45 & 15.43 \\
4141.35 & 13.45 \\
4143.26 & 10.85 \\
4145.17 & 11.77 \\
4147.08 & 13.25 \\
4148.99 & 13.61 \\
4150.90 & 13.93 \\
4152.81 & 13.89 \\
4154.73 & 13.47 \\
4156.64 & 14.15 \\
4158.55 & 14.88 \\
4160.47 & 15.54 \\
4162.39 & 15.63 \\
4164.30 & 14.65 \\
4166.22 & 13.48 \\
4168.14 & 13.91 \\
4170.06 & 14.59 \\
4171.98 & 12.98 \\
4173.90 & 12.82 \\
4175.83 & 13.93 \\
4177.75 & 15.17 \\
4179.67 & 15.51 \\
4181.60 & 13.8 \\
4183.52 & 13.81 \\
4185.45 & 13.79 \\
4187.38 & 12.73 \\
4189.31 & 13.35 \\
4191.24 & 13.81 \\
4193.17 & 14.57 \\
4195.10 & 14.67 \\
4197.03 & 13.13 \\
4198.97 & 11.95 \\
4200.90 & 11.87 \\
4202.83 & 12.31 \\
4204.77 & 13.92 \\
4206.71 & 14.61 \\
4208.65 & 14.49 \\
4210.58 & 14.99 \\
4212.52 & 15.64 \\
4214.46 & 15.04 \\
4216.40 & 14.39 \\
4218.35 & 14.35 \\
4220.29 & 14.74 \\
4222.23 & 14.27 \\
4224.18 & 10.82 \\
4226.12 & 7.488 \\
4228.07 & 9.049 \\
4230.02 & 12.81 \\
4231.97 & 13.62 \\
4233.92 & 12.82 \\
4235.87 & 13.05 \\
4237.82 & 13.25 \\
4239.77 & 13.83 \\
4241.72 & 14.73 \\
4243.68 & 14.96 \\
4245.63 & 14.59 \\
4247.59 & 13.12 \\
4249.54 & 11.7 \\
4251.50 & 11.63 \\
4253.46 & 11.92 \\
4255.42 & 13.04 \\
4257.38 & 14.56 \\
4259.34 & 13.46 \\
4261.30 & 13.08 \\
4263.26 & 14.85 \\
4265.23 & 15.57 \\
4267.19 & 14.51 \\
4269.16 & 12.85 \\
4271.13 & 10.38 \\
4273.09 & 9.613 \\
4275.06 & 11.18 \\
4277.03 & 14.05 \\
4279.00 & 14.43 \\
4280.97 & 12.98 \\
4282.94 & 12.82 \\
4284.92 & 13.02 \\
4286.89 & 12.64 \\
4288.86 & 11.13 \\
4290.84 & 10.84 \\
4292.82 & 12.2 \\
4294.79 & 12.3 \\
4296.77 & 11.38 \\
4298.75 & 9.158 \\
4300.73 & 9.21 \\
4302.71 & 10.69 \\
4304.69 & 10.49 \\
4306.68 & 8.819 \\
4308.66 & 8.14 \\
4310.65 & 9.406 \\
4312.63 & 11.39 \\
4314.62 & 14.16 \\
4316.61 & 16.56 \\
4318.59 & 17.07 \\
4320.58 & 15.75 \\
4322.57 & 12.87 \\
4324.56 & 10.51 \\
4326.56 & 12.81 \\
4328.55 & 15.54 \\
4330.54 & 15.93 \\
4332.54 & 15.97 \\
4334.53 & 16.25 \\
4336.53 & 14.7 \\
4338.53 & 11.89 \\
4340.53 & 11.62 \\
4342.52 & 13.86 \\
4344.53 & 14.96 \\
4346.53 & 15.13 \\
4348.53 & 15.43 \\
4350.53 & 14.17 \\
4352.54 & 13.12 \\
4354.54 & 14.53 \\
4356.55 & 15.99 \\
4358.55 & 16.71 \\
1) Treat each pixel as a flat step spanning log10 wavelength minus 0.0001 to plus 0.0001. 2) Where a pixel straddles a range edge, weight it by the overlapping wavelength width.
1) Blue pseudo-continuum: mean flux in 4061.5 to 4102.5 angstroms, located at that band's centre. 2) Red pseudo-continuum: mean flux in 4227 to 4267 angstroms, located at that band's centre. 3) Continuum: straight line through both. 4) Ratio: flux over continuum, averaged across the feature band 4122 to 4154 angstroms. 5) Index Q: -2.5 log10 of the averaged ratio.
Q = -0.04 mag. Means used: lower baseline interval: 13.3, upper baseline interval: 13.3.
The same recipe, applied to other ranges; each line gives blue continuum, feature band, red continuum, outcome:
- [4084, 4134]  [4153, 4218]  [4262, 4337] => -0.036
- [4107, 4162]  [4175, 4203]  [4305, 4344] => 0.011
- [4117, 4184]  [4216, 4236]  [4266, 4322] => 0.050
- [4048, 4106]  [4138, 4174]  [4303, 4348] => -0.037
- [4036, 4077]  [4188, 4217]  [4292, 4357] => -0.080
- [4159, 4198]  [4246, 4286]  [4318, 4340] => 0.103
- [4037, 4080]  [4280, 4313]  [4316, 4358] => 0.284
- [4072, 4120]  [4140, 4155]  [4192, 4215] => 0.069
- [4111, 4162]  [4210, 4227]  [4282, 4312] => -0.096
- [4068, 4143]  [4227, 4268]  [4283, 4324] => -0.074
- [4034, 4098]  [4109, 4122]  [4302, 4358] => -0.058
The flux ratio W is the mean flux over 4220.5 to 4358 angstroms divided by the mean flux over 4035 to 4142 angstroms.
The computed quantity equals 0.9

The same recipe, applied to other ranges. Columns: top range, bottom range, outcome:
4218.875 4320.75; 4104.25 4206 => 0.90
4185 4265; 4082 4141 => 0.93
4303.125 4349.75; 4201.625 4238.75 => 1.01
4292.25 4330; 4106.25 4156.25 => 0.87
